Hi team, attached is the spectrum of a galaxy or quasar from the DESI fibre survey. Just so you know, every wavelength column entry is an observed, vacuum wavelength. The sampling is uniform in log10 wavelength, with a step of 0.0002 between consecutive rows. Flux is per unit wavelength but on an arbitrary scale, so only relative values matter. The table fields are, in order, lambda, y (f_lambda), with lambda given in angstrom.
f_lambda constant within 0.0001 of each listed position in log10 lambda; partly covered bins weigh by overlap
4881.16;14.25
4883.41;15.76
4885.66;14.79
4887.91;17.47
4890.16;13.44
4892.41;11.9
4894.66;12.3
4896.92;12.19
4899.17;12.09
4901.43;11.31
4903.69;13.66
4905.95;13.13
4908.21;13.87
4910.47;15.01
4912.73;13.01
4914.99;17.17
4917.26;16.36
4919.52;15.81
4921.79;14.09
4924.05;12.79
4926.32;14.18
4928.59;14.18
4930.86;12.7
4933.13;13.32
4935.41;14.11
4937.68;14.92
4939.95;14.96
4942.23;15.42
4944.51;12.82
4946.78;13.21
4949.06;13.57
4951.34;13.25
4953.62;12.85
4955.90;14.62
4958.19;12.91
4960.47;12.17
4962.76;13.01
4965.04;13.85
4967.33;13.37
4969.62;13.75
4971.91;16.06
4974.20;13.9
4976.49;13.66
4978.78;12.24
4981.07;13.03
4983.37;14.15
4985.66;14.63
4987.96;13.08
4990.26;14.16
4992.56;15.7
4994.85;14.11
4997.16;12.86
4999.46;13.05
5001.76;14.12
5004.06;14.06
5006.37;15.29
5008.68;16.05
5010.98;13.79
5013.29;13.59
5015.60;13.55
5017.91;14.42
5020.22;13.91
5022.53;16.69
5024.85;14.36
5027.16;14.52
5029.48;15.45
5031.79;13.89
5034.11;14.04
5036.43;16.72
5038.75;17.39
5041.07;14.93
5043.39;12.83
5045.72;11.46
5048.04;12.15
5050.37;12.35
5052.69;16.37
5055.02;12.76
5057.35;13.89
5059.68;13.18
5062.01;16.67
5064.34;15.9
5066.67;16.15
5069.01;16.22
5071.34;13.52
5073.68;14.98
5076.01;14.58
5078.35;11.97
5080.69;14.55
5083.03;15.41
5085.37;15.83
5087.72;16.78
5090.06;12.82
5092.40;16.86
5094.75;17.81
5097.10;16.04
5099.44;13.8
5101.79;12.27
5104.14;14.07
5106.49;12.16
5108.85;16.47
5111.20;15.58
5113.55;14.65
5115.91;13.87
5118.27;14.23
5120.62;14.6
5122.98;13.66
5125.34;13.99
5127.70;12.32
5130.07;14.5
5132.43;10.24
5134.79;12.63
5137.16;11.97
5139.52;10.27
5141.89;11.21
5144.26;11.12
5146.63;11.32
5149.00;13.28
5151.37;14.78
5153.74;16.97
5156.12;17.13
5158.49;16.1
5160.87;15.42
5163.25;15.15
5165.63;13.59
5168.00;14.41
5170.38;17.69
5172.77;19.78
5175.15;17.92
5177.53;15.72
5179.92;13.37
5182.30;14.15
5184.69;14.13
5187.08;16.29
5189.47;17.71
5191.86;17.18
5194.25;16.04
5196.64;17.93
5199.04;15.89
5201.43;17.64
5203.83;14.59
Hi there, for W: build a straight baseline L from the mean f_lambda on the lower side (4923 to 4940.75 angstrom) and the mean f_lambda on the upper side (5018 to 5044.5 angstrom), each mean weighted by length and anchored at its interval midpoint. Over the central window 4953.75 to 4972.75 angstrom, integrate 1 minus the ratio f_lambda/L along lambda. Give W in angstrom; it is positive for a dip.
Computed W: 0.8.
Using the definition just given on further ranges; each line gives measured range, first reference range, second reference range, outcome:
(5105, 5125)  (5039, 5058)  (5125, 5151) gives -3.1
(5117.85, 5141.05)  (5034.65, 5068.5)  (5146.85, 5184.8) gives 3.7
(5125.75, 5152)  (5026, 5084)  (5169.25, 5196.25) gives 6.0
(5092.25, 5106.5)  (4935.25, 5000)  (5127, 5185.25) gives -0.7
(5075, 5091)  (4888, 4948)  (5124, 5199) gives -0.2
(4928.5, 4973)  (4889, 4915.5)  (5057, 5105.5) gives -0.3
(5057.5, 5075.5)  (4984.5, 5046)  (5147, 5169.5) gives -0.6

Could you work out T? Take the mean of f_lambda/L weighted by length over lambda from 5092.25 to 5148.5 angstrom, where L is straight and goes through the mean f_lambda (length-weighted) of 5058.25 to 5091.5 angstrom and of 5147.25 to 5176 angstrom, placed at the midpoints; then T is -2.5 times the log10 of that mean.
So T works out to 0.144 mag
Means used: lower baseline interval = 14.9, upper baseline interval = 15.9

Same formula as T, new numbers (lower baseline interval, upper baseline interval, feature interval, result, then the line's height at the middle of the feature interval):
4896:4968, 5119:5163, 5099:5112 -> -0.04 mag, 13.5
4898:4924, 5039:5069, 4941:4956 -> 0.04 mag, 14.1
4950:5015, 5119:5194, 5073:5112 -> -0.04 mag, 14.3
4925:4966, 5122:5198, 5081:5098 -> -0.11 mag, 14.3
